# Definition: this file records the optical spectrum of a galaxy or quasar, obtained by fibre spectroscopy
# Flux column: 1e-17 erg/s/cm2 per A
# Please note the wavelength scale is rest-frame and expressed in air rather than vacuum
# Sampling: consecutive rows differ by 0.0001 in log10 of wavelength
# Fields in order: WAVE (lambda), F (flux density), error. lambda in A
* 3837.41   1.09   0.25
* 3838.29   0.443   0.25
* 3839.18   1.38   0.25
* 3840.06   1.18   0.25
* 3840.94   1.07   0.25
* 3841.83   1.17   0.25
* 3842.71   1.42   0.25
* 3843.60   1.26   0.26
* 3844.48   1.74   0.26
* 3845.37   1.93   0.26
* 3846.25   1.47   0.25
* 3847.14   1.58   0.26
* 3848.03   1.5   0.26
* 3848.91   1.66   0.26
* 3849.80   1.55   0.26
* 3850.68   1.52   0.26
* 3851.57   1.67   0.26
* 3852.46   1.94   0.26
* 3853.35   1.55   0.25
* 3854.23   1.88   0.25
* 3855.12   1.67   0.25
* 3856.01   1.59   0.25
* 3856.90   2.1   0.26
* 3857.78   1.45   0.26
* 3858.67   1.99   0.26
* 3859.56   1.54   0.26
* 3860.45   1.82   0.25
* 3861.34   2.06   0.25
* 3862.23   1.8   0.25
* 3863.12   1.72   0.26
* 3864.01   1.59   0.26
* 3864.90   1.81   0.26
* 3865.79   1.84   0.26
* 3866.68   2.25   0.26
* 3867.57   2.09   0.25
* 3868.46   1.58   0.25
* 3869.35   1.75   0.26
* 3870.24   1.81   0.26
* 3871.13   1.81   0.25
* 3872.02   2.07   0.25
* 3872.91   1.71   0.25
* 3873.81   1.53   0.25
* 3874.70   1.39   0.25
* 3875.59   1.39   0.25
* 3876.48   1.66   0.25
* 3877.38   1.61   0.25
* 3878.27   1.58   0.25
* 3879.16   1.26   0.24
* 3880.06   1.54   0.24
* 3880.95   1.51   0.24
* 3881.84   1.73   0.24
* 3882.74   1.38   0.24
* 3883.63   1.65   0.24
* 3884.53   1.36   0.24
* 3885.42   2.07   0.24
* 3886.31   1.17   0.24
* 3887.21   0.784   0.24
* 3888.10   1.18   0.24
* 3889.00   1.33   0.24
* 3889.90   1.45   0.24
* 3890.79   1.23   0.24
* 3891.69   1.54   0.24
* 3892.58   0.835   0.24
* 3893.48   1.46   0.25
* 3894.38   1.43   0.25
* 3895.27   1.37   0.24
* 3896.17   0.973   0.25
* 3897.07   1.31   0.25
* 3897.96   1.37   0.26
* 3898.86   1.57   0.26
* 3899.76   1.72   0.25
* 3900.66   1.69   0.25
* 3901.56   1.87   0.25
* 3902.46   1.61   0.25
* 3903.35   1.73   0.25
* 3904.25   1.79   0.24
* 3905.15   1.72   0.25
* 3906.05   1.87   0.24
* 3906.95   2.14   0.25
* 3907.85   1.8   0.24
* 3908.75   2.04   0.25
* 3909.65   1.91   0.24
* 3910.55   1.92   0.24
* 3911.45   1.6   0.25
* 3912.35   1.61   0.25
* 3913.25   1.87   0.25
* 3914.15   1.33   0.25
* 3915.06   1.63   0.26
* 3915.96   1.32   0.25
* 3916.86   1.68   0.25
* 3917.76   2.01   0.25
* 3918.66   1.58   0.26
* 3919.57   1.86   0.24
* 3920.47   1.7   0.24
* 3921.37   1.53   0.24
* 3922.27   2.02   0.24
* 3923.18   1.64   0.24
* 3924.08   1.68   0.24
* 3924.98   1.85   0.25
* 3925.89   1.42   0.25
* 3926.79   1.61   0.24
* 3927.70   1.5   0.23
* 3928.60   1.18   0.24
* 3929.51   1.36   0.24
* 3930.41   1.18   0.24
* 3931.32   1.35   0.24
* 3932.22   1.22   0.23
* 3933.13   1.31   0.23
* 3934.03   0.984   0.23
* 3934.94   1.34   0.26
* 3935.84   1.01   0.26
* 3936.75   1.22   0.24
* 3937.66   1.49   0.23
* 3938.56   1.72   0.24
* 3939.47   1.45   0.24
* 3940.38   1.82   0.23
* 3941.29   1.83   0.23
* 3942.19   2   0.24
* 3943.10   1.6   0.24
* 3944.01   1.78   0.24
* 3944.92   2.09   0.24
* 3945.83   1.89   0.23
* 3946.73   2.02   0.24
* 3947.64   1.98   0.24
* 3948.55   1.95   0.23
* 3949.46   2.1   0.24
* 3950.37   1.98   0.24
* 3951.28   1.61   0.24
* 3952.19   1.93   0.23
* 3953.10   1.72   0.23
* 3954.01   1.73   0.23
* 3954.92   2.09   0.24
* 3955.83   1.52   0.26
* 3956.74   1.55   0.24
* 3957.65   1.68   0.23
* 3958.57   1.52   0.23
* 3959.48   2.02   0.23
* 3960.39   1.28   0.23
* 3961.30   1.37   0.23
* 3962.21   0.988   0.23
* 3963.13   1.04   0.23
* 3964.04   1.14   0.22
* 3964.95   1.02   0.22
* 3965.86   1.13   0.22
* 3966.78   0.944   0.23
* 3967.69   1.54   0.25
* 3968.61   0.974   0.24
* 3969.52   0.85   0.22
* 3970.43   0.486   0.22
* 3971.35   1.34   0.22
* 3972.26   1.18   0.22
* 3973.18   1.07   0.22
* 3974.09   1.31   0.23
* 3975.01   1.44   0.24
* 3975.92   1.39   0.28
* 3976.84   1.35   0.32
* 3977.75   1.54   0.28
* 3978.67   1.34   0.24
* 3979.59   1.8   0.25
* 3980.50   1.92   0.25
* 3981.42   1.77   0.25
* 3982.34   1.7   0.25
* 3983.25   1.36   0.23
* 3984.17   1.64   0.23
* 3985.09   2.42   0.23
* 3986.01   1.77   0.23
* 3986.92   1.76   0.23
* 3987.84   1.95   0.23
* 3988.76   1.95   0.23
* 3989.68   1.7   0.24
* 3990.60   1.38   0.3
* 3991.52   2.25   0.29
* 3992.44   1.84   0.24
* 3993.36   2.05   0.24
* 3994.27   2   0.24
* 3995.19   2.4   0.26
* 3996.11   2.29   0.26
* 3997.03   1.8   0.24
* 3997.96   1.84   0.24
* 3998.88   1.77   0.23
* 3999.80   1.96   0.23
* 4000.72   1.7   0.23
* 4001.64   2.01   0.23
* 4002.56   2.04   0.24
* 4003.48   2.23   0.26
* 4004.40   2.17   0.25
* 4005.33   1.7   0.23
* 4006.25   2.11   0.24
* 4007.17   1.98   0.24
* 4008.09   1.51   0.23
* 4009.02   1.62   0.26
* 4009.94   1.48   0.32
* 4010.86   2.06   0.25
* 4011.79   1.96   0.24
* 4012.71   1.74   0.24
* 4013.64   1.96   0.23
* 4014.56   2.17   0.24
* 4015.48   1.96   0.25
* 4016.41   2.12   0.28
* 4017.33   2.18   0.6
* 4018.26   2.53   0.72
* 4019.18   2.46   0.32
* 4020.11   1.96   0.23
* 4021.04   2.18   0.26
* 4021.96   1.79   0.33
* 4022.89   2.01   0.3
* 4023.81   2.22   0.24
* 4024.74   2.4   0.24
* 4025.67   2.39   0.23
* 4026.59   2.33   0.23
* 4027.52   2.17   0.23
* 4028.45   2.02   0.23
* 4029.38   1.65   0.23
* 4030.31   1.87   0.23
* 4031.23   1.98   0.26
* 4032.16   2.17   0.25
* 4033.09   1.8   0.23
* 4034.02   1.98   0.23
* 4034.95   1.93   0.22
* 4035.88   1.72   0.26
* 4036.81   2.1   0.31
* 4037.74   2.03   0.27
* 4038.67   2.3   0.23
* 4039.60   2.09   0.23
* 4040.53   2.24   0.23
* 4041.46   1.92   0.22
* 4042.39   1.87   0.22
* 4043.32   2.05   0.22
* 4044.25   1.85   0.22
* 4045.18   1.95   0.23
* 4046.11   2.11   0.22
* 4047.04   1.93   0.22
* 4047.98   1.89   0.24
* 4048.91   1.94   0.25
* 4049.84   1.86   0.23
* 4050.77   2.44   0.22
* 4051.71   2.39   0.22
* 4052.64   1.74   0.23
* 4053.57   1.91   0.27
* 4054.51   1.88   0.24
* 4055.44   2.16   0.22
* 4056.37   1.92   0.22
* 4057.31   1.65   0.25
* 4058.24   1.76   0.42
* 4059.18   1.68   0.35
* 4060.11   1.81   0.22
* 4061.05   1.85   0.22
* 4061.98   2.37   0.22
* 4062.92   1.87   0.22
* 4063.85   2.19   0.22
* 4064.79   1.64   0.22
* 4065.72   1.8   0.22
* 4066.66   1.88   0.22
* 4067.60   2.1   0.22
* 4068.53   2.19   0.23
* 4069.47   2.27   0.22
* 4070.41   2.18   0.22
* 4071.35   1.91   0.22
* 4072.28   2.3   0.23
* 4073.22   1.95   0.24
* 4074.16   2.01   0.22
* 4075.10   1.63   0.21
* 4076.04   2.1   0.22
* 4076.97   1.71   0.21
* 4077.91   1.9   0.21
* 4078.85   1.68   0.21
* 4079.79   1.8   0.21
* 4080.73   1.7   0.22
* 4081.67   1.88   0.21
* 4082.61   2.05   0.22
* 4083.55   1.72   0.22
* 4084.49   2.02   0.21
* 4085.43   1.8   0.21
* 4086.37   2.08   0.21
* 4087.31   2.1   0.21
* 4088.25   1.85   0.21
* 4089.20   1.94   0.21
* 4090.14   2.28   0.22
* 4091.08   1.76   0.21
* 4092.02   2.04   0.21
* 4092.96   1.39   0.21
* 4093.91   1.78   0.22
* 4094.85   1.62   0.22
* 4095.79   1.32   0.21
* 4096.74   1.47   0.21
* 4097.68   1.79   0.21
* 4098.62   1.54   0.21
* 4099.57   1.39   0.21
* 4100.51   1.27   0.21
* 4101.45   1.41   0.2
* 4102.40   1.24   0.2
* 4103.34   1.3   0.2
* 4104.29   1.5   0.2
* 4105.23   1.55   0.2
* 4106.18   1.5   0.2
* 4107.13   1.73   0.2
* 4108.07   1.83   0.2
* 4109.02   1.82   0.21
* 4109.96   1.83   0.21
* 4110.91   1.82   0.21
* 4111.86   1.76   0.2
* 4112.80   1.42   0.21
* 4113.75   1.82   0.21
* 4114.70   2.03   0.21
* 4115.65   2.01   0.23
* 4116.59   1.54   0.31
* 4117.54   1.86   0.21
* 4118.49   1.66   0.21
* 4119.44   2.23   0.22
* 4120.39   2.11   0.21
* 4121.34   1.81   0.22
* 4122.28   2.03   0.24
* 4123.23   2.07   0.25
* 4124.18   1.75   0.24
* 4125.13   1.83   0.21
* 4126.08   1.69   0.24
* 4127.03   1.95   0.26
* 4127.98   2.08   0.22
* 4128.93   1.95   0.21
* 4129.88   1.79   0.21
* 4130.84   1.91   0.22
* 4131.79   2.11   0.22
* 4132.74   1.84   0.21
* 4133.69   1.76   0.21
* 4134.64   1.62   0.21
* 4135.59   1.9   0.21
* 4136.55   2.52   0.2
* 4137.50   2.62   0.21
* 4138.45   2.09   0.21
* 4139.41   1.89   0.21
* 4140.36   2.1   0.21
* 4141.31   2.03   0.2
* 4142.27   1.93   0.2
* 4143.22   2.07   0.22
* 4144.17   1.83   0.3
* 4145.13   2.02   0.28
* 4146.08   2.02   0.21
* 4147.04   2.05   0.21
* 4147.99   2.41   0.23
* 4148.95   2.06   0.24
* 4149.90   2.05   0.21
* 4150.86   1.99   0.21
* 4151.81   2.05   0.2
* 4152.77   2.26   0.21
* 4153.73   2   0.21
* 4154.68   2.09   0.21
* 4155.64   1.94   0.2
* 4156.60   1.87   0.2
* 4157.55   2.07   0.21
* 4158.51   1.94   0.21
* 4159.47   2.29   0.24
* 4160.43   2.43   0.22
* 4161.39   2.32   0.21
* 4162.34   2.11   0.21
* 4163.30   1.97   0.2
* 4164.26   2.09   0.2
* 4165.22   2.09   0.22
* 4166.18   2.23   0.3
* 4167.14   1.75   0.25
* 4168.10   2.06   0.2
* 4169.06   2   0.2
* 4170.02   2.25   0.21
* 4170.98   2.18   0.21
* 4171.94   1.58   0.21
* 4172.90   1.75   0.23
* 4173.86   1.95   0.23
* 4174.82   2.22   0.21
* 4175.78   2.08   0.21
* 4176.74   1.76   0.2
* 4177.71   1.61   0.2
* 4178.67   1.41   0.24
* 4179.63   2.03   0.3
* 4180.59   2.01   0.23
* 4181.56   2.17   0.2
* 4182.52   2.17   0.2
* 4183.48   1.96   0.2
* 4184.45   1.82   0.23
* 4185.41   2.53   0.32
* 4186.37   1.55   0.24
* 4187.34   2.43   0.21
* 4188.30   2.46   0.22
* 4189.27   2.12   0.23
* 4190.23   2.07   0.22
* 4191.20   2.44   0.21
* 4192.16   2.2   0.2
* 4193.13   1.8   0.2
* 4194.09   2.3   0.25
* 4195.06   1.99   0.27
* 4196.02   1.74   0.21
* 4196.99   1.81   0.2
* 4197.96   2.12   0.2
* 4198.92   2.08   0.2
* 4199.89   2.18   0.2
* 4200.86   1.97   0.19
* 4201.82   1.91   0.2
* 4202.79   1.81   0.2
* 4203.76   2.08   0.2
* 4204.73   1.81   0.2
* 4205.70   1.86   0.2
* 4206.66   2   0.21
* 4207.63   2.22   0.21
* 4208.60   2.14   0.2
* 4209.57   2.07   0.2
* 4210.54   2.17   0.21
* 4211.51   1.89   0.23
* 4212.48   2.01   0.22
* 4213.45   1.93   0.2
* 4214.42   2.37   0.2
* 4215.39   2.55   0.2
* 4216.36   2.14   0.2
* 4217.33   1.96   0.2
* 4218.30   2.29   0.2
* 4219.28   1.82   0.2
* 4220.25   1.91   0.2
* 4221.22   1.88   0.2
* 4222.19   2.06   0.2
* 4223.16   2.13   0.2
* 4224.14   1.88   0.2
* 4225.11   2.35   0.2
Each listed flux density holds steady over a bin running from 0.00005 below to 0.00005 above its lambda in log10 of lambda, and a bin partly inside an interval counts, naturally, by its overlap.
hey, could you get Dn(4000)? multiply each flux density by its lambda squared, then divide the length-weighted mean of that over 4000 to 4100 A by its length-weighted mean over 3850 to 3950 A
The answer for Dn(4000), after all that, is 1.29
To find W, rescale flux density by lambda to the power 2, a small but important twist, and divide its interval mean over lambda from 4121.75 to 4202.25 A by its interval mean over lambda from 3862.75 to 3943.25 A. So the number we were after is 1.46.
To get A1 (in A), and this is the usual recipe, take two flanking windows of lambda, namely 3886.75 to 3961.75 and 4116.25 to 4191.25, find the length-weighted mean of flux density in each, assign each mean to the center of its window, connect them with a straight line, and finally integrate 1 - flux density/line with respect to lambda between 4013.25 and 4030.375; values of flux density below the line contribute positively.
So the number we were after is -3.4 A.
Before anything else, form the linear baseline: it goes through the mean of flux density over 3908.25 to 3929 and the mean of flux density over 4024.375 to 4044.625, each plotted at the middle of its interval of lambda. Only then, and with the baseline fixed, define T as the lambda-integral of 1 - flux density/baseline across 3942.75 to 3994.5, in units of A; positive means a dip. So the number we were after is 6.79 A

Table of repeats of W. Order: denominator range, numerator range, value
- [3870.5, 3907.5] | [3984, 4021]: 1.37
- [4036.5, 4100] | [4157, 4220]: 1.13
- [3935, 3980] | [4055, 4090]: 1.36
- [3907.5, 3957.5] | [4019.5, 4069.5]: 1.28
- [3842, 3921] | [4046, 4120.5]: 1.25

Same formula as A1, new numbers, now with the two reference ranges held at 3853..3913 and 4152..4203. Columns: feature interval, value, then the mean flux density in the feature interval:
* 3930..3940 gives 2.4 A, 1.3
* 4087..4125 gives 4.1 A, 1.73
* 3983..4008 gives -2.0 A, 1.93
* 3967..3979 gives 3.7 A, 1.21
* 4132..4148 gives -0.4 A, 2.03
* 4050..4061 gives -0.4 A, 1.93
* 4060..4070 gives -0.7 A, 2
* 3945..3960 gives -0.9 A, 1.83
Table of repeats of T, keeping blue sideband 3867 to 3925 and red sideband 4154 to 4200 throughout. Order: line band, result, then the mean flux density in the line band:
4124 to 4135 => 0.6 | 1.86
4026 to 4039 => -1.4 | 2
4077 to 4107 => 3.3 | 1.7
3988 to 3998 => -1.2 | 1.96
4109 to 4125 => 0.7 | 1.86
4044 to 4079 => -1.9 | 1.96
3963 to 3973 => 3.8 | 1.06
